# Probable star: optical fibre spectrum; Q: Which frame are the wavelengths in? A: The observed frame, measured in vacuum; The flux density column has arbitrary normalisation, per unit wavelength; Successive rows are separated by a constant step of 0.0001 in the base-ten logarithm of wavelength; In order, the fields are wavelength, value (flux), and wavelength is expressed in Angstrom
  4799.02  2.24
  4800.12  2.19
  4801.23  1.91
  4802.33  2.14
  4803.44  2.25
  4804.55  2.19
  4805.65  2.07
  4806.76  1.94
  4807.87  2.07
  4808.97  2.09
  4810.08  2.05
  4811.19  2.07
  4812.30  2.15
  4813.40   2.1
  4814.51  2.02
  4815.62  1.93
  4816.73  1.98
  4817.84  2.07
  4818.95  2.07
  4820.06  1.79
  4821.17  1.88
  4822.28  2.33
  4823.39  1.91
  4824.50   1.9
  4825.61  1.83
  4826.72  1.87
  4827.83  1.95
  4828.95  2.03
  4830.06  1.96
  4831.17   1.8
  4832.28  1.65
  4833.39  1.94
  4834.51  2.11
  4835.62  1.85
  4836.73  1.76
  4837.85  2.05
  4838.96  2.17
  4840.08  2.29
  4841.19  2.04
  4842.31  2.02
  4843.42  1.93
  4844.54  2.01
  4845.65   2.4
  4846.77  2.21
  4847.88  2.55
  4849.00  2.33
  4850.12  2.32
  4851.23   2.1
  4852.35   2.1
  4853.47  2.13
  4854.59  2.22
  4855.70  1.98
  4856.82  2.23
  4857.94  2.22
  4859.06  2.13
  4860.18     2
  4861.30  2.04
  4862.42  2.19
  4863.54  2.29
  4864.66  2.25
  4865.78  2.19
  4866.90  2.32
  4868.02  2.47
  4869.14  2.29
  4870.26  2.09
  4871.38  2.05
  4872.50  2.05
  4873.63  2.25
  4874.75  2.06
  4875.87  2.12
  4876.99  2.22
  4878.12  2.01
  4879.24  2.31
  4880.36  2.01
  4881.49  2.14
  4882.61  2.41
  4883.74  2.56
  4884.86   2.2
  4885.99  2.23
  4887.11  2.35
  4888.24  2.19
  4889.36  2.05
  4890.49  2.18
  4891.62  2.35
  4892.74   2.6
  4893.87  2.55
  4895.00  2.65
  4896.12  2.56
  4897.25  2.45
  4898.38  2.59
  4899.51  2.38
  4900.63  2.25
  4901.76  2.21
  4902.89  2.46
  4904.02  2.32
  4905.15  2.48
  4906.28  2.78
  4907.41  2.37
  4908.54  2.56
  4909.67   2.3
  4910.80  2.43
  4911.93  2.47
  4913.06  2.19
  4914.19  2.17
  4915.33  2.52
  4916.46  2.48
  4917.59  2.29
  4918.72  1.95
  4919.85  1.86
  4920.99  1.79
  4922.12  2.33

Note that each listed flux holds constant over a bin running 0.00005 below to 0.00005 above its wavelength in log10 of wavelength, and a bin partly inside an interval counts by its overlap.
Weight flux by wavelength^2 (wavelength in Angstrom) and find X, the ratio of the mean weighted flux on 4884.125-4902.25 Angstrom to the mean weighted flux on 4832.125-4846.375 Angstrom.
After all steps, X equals 1.19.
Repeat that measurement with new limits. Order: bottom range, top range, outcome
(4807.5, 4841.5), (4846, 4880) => 1.12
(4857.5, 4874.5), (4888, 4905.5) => 1.11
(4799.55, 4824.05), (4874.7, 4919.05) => 1.18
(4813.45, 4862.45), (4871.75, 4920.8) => 1.15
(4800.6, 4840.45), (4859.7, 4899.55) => 1.16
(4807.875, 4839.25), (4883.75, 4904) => 1.24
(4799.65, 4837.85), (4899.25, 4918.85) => 1.24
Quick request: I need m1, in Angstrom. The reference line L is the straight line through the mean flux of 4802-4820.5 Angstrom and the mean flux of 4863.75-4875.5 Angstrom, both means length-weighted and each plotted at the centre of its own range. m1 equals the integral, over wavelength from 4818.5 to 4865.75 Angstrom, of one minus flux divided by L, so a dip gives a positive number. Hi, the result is 1.49 Angstrom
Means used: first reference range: 2.06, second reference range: 2.2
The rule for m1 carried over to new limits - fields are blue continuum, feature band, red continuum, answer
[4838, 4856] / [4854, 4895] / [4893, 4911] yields 1.7 Angstrom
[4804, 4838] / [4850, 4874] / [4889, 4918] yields 0.2 Angstrom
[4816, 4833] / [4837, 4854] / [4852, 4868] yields -0.8 Angstrom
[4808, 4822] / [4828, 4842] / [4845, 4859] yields 1.1 Angstrom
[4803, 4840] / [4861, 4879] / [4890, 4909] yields 0.8 Angstrom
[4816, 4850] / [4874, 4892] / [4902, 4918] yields 0.5 Angstrom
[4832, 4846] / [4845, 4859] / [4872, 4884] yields -1.0 Angstrom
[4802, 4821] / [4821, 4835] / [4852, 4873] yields 1.0 Angstrom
